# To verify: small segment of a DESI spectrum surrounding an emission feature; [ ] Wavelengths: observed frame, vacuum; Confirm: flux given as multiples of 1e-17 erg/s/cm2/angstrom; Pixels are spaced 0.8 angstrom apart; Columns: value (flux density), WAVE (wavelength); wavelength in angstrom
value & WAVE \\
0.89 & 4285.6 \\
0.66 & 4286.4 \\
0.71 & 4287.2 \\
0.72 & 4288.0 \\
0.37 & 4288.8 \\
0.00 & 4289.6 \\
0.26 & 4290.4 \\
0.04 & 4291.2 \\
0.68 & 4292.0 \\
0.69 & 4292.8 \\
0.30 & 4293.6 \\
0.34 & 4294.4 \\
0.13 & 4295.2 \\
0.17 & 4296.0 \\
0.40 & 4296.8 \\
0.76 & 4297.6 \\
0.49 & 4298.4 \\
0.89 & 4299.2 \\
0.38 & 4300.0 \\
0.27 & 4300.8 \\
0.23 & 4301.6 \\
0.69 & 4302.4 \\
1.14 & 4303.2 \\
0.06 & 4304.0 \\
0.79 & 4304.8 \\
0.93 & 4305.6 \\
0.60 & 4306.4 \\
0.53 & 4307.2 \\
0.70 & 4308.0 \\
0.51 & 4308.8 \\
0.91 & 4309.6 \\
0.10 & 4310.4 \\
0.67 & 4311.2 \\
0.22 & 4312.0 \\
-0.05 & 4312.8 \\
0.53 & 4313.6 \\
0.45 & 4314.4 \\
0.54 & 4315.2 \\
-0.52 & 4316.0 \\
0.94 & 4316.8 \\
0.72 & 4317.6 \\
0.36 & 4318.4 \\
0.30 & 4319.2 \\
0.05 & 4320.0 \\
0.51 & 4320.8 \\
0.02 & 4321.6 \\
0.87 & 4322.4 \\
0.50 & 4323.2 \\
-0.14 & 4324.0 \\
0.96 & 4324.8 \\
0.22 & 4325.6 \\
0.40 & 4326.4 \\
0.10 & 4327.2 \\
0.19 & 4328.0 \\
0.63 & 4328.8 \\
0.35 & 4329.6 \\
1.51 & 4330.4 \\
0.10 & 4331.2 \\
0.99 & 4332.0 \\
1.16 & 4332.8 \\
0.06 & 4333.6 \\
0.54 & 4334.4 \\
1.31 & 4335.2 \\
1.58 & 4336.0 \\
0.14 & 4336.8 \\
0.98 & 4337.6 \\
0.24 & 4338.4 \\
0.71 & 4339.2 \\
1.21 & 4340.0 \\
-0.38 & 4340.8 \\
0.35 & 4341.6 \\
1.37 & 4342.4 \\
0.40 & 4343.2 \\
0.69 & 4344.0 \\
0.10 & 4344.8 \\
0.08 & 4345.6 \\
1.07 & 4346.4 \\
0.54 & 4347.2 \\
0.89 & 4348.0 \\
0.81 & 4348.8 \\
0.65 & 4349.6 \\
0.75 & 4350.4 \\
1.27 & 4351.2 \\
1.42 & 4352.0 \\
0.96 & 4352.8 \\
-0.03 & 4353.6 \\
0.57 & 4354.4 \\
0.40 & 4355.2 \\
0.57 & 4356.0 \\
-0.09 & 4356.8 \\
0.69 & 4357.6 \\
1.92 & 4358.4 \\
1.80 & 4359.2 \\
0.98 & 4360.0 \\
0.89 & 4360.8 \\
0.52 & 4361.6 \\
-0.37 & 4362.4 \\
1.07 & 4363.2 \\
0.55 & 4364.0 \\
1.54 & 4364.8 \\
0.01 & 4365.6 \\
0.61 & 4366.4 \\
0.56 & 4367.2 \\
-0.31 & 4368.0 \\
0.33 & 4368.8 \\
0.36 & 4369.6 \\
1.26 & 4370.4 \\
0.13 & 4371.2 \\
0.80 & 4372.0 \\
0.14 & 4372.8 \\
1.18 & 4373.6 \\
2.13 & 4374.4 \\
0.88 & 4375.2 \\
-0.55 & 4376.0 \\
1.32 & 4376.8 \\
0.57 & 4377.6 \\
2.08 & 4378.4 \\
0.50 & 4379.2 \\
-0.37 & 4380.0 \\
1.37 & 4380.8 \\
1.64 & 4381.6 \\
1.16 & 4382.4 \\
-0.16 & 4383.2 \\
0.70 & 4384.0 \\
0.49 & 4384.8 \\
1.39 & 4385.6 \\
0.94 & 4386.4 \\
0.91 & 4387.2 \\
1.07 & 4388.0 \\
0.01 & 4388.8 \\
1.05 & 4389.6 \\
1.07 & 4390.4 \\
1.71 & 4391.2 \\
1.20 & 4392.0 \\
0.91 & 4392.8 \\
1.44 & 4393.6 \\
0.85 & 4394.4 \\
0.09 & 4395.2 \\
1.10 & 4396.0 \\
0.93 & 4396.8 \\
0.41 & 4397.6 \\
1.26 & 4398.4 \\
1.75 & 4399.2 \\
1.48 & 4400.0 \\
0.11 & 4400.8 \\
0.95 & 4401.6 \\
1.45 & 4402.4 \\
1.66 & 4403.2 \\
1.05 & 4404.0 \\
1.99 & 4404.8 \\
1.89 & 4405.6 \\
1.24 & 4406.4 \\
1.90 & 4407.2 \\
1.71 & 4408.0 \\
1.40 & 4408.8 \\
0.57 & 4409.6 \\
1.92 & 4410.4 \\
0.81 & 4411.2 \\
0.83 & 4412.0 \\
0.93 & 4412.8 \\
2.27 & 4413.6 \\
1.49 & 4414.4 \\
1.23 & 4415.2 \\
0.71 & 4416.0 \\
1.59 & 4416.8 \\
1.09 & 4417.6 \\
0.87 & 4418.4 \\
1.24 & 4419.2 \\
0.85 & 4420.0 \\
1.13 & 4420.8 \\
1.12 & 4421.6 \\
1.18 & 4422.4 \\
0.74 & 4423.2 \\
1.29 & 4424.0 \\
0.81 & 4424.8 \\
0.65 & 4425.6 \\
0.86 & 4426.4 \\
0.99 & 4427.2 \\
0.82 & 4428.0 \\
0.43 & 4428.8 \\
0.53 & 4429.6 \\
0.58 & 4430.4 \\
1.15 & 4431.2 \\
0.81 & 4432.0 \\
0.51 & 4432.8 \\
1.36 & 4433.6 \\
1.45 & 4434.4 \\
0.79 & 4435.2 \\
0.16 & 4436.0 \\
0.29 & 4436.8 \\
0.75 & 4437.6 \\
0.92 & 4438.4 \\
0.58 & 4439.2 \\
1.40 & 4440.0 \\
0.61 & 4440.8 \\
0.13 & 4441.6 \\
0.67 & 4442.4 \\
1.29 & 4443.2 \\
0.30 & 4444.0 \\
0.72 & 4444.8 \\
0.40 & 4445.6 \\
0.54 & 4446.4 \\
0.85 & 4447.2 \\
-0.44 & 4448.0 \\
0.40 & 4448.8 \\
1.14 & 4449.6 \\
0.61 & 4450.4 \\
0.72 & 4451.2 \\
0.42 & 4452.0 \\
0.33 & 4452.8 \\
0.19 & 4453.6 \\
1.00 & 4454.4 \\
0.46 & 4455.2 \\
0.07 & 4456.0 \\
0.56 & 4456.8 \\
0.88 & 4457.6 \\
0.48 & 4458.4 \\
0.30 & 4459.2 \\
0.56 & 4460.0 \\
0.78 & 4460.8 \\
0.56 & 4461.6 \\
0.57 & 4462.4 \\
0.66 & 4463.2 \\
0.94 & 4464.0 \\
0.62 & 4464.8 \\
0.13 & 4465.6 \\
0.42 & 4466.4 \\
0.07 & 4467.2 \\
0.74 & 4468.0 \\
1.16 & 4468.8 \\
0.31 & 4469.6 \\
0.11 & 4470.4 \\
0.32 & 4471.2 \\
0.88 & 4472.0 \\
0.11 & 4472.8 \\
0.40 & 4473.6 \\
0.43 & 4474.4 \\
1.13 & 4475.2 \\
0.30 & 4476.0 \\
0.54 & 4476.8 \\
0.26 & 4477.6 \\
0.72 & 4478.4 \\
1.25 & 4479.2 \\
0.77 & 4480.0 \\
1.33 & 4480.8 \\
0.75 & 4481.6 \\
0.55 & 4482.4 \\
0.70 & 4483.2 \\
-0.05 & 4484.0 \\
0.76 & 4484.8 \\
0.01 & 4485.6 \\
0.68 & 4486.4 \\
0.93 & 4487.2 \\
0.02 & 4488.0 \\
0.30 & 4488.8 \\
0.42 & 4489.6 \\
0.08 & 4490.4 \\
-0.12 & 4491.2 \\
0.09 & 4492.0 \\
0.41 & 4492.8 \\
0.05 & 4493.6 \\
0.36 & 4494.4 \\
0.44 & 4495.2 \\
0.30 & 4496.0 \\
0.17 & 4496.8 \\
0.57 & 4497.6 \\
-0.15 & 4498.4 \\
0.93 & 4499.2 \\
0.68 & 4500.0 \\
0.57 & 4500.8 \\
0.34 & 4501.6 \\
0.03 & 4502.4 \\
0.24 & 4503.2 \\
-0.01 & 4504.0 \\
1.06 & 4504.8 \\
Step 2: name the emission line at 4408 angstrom C III] 1909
